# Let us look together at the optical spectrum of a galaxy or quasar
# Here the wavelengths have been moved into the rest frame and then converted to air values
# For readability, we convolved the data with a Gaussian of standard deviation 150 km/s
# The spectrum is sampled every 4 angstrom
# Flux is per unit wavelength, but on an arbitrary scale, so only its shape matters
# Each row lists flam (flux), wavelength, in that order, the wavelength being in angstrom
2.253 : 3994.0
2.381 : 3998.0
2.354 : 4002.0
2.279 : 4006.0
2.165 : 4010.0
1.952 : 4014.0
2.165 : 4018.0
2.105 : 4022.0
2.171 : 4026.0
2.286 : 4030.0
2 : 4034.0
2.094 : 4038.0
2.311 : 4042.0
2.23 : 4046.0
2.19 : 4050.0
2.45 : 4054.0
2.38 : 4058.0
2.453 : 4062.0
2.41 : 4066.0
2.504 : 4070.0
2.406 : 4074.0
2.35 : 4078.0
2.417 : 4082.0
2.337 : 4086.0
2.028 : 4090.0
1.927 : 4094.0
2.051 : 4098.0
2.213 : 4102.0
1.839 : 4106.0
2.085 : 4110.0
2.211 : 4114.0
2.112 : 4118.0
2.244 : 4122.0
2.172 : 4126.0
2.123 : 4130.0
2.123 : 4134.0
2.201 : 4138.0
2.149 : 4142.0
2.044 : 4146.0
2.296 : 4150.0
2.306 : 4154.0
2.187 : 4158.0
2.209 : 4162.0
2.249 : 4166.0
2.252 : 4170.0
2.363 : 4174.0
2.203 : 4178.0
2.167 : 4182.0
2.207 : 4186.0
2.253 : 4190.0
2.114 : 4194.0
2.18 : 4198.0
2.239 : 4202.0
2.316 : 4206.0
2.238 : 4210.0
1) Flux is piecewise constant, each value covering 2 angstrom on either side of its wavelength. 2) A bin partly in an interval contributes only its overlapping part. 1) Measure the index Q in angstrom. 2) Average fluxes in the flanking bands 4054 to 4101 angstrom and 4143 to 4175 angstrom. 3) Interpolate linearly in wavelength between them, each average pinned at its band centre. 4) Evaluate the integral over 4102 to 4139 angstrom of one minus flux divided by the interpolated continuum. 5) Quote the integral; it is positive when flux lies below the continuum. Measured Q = 2.3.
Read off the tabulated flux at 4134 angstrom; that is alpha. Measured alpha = 2.123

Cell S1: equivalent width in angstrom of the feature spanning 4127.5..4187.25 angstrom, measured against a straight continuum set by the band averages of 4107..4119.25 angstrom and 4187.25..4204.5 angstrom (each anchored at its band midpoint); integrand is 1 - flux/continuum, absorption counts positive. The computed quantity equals -1.2 angstrom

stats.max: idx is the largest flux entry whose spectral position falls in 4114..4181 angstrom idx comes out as 2.363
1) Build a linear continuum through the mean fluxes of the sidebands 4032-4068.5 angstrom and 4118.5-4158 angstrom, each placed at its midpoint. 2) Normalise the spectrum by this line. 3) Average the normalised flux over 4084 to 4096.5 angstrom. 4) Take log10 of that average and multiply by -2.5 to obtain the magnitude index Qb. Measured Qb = 0.07 mag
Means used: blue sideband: 2.28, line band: 2.1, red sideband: 2.18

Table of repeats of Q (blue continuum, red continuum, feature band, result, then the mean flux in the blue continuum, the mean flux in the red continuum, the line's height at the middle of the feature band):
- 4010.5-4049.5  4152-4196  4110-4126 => 0.17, 2.15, 2.23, 2.2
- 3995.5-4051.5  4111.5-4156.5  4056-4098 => -2.35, 2.19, 2.18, 2.19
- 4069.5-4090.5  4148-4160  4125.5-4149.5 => 1.47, 2.35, 2.26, 2.28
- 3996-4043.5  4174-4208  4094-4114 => 1.38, 2.19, 2.22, 2.2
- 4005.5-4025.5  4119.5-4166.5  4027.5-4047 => -0.41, 2.13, 2.19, 2.14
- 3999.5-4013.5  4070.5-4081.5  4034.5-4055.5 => 0.86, 2.24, 2.4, 2.33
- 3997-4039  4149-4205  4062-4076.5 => -1.63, 2.17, 2.23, 2.19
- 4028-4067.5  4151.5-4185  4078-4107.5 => 1.67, 2.28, 2.24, 2.26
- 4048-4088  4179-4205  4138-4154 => 0.59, 2.39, 2.2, 2.27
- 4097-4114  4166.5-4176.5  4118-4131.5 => -0.25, 2.07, 2.29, 2.13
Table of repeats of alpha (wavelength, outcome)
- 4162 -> 2.209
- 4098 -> 2.051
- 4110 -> 2.085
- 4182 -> 2.167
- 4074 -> 2.406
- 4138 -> 2.201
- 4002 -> 2.354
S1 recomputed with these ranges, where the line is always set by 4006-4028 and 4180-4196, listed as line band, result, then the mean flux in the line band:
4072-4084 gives -1.4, 2.39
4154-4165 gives -0.2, 2.22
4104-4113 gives 0.7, 1.99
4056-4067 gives -1.4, 2.41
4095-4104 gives 0.2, 2.11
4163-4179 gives -0.6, 2.27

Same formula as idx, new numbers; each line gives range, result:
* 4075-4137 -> 2.417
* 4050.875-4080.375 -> 2.504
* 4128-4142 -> 2.201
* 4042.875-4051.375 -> 2.23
